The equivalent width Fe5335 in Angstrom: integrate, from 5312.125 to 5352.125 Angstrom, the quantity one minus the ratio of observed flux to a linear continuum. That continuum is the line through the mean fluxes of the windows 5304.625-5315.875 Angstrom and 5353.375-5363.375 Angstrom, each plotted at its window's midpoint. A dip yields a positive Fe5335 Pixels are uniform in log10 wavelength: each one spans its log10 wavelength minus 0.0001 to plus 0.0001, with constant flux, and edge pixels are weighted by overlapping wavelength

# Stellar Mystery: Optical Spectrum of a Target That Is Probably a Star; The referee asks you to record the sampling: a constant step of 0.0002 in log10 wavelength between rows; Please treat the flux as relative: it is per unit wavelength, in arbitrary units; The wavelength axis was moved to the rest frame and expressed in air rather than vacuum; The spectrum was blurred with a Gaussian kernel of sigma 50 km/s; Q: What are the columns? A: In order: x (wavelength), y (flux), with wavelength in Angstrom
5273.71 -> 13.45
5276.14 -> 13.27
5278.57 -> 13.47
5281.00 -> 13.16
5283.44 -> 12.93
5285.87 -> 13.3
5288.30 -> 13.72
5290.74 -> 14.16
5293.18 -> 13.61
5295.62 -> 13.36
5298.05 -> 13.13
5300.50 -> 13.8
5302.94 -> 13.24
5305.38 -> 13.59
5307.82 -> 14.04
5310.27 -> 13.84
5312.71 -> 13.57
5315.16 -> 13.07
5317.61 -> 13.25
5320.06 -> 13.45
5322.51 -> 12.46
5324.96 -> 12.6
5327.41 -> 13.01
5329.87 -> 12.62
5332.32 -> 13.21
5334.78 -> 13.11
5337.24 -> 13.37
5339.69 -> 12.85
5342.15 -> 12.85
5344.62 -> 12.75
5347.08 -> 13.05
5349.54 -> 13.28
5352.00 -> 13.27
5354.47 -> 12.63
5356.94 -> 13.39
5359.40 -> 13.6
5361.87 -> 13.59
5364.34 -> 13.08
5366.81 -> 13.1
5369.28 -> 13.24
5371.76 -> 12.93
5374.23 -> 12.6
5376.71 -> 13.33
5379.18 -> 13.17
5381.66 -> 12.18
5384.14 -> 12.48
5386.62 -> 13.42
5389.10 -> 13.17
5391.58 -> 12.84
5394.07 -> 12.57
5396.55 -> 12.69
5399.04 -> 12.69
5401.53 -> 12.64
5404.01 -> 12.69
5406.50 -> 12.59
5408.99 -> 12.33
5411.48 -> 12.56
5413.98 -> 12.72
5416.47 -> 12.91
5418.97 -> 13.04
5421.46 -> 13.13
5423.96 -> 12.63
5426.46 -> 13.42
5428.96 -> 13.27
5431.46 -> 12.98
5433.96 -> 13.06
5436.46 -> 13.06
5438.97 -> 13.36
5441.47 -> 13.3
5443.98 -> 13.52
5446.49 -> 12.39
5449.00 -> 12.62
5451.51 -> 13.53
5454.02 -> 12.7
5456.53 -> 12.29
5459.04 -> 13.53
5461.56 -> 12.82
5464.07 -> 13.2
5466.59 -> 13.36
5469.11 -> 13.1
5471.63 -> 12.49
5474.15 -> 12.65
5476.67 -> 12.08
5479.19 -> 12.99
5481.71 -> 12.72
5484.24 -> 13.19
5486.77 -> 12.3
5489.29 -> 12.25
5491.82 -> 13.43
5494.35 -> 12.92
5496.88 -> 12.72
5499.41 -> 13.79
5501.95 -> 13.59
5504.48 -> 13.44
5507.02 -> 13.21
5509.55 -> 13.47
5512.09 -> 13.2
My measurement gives 1.38 Angstrom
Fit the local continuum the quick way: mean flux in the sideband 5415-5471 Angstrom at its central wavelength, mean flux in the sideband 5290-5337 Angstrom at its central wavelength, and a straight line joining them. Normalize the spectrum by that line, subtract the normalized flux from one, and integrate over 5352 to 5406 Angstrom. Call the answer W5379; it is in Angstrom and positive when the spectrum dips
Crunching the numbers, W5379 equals 0.9 Angstrom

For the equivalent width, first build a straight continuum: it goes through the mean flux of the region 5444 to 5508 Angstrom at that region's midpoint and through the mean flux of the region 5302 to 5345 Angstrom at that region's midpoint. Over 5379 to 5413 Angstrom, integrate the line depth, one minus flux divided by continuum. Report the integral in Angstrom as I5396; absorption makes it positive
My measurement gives 0.93 Angstrom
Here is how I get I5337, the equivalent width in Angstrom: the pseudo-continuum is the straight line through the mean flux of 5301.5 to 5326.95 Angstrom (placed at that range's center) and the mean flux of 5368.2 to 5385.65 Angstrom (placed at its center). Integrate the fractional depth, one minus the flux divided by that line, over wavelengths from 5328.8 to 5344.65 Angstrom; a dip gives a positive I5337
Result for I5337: 0.2 Angstrom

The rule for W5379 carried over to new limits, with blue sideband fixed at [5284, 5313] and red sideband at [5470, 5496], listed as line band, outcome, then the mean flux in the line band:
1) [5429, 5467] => -0.50 Angstrom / 13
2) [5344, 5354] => 0.21 Angstrom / 13.1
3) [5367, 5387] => 0.48 Angstrom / 12.9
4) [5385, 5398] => 0.23 Angstrom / 12.9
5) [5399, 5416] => 0.60 Angstrom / 12.6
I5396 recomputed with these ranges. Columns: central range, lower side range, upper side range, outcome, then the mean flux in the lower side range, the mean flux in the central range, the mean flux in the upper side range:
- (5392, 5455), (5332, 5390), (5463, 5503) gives 0.4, 13.1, 12.9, 12.9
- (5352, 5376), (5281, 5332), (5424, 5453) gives 0.2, 13.3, 13.1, 13.1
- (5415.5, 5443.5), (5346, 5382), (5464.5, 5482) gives -0.4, 13.1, 13.1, 12.8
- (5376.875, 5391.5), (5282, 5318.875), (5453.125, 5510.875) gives 0.4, 13.5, 12.9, 13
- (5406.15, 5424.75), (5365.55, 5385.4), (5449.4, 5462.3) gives 0.2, 12.9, 12.7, 13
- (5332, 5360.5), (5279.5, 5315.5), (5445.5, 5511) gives 0.5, 13.5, 13.1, 13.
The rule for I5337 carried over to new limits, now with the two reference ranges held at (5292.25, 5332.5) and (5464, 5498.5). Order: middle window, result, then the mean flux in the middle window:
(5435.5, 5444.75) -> -0.27 Angstrom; 13.3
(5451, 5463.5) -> -0.07 Angstrom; 13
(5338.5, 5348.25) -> 0.24 Angstrom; 12.9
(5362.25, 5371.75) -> -0.01 Angstrom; 13.1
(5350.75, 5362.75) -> -0.12 Angstrom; 13.3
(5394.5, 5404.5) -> 0.29 Angstrom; 12.7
